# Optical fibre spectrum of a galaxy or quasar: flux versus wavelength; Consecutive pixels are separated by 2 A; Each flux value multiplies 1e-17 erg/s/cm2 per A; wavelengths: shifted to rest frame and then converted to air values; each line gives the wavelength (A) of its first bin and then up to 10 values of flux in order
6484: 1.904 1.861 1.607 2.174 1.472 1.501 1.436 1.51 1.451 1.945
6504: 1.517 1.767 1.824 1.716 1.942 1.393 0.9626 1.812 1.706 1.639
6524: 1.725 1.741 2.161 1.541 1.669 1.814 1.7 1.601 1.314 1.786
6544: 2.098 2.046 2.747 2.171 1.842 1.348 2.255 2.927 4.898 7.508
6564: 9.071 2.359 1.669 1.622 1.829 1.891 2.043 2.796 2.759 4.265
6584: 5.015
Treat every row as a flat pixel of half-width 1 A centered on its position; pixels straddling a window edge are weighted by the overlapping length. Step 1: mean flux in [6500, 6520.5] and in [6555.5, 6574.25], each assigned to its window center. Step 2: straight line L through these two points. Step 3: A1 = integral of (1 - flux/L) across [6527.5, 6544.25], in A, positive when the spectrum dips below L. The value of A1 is 5.7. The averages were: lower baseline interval 1.65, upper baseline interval 3.71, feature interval 1.71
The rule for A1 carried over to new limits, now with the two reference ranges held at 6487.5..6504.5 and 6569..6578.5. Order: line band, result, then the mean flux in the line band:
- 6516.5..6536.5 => 0.4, 1.73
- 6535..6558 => -0.9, 1.95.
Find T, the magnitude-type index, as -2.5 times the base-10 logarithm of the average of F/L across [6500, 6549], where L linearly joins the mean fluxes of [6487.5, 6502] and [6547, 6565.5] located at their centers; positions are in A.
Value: 0.43 mag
